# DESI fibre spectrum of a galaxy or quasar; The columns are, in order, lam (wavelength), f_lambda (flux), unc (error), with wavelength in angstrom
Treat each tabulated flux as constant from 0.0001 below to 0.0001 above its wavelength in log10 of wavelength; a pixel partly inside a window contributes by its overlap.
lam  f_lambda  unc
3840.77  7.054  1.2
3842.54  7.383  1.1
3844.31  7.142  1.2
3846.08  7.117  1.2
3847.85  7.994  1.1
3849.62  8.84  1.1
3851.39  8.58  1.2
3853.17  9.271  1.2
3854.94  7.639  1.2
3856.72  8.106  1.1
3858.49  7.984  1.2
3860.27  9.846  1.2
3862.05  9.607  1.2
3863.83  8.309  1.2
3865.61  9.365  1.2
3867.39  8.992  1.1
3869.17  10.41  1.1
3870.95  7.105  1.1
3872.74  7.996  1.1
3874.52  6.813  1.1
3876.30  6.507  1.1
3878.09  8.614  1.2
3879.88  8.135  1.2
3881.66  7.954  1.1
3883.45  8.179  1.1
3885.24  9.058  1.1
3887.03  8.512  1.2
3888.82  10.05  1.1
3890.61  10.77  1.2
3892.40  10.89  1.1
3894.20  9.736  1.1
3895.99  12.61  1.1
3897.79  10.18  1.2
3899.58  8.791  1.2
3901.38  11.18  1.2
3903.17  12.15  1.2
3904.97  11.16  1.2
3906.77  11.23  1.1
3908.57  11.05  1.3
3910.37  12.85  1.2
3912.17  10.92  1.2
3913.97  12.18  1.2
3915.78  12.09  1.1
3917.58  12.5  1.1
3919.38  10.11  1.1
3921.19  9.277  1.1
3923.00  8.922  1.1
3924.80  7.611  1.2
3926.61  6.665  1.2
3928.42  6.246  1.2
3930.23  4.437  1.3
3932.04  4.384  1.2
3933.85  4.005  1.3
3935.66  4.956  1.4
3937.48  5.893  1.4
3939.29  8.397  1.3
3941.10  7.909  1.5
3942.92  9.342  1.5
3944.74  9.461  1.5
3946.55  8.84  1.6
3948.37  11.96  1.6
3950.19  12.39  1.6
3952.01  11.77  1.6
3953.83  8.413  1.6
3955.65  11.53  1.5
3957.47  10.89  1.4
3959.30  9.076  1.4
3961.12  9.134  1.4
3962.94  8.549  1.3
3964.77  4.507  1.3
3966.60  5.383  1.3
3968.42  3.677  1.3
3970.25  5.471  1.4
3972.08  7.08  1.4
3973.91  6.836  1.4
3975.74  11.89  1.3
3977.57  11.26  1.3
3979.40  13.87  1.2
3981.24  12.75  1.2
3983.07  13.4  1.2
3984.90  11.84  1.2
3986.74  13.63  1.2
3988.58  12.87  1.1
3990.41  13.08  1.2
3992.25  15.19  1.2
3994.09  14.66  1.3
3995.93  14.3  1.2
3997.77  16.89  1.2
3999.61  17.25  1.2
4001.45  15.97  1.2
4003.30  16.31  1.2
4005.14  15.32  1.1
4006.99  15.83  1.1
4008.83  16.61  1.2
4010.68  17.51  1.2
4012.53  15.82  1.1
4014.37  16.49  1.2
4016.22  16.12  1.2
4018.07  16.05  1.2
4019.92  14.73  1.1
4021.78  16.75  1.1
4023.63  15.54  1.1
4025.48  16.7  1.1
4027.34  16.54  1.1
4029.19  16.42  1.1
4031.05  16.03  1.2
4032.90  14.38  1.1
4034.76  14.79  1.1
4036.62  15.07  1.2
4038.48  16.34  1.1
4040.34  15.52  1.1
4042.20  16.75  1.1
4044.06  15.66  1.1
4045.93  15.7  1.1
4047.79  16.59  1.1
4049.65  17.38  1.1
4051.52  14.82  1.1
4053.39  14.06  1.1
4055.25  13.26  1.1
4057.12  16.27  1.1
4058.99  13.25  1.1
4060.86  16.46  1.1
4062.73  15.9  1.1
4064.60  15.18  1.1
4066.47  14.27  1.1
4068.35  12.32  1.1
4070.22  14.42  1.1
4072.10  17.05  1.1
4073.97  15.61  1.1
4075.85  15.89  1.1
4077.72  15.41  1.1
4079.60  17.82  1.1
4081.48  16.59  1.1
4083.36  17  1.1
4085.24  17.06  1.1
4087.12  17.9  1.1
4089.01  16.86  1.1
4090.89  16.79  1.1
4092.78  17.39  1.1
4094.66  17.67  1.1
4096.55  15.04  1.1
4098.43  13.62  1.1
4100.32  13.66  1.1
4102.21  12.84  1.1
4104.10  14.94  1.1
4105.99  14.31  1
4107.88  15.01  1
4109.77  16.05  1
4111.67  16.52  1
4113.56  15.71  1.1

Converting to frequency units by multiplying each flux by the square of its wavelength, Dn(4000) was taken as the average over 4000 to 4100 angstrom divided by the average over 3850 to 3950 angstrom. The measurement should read 1.9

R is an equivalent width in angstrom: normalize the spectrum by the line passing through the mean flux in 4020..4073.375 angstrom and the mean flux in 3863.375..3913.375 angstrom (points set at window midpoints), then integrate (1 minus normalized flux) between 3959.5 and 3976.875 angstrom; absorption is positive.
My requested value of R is 7.6 angstrom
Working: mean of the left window 9.66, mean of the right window 15.5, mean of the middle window 7.09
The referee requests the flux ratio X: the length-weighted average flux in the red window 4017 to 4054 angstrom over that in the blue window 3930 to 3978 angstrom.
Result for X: 2.0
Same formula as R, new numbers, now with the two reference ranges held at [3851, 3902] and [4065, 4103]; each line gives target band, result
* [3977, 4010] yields -4.43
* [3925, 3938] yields 6.56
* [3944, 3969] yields 5.46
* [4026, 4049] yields -2.59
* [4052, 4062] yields 0.13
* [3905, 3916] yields -1.68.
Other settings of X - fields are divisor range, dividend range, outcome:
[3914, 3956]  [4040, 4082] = 1.80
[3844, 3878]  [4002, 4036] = 1.92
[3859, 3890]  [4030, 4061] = 1.80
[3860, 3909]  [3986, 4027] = 1.65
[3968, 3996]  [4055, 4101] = 1.38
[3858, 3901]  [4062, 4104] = 1.74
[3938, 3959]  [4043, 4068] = 1.53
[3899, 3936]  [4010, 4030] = 1.76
